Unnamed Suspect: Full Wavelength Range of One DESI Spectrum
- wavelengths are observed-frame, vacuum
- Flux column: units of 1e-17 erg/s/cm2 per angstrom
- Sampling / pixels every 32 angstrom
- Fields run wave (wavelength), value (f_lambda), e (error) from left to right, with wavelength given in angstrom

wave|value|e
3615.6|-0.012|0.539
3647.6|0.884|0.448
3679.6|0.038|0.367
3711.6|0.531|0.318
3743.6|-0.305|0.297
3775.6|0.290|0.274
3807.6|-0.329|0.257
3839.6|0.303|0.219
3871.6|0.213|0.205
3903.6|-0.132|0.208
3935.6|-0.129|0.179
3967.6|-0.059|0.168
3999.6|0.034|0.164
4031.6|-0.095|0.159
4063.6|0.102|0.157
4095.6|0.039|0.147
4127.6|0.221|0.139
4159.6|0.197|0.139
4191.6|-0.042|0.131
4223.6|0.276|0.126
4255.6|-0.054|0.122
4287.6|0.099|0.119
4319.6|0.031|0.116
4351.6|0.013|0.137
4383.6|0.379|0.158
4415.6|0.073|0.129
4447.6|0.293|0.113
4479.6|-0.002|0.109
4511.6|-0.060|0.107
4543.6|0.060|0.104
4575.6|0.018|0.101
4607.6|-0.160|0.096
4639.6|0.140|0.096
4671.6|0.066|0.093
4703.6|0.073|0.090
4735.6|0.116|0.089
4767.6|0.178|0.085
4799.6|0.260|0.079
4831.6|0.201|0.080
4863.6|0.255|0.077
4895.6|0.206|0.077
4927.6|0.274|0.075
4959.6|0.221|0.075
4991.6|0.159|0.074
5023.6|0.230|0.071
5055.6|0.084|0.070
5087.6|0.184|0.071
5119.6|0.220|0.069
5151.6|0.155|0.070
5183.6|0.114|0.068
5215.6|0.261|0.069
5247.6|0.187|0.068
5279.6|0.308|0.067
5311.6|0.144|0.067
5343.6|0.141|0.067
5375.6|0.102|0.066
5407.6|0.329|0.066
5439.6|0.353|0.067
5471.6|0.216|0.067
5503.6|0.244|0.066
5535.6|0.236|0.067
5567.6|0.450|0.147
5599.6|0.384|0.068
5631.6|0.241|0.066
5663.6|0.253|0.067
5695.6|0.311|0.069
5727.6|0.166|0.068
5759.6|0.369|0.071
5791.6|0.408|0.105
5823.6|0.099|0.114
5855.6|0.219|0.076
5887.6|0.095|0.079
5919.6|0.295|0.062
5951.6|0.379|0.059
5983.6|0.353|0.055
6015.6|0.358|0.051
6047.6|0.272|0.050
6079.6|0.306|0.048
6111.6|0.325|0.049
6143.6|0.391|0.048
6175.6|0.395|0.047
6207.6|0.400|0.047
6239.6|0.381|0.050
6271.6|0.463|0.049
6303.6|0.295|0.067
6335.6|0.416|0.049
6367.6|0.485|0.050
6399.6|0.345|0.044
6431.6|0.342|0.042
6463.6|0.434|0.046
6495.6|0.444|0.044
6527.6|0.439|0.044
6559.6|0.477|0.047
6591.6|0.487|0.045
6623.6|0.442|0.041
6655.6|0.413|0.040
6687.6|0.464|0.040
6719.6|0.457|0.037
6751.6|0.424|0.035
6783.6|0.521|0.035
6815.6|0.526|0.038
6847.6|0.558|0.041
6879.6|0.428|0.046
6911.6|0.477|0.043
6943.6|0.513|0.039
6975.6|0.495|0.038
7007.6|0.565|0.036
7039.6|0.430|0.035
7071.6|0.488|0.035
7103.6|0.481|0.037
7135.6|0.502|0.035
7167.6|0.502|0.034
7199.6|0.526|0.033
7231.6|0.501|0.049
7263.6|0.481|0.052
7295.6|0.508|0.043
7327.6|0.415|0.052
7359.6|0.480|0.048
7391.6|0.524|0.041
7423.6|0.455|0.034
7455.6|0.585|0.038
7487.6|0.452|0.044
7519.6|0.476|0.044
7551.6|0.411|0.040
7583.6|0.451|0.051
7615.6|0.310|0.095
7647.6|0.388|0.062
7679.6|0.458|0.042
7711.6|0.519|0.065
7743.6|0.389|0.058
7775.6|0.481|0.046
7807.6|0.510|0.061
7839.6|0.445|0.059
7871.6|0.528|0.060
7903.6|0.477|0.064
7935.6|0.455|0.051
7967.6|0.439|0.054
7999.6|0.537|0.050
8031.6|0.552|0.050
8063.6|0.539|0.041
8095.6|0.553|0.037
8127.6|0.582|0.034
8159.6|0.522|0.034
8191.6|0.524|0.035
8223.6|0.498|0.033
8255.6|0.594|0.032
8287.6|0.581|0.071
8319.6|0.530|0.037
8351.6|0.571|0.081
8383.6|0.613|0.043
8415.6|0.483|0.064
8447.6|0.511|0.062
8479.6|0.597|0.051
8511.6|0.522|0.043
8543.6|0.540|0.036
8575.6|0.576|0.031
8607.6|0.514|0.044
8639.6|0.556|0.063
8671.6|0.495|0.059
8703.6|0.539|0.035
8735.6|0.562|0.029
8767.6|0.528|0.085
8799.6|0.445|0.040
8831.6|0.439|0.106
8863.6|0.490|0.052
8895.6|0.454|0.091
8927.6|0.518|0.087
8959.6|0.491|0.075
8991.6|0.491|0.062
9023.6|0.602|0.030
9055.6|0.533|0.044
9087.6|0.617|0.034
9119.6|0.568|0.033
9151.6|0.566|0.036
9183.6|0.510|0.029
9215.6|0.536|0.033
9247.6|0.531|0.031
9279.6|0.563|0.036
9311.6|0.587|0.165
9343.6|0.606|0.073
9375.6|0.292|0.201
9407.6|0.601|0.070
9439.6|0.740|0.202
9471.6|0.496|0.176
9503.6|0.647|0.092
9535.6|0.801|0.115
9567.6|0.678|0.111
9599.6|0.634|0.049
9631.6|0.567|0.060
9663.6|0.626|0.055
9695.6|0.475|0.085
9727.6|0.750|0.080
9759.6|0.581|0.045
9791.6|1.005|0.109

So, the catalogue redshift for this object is 0.493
